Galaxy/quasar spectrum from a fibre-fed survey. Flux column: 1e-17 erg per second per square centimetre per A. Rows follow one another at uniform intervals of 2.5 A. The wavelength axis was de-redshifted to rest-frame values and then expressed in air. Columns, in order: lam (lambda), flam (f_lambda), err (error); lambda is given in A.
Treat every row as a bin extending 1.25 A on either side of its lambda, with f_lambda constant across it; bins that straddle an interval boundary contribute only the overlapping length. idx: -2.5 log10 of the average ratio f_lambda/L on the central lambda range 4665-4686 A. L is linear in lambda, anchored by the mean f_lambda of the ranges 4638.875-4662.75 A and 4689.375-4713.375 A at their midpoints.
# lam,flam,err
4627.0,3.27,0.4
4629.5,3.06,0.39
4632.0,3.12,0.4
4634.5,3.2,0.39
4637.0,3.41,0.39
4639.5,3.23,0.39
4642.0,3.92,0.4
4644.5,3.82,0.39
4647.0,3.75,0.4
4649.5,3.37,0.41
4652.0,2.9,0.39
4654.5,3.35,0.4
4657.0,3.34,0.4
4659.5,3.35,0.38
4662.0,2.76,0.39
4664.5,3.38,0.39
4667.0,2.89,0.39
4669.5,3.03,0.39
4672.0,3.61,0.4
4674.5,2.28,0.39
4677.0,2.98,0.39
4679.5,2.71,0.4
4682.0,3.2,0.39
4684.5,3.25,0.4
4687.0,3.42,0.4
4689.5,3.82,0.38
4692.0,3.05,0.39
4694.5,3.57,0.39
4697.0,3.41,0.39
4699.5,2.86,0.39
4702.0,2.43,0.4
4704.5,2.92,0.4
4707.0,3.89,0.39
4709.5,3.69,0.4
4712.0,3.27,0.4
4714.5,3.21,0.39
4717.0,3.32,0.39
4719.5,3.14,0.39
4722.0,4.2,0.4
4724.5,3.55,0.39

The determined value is 0.11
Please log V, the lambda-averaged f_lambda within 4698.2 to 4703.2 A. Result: 2.65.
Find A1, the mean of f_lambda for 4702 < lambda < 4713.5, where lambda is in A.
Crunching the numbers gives 3.33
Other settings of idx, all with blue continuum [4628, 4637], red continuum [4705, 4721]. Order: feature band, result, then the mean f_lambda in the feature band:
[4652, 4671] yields 0.037 mag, 3.15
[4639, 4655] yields -0.092 mag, 3.49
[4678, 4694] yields 0.025 mag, 3.25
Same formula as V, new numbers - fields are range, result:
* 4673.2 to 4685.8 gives 2.89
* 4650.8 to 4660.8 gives 3.23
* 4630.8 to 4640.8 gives 3.24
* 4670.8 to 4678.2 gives 2.95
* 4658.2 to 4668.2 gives 3.1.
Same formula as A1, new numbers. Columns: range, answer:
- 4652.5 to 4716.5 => 3.19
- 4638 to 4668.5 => 3.34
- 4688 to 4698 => 3.46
